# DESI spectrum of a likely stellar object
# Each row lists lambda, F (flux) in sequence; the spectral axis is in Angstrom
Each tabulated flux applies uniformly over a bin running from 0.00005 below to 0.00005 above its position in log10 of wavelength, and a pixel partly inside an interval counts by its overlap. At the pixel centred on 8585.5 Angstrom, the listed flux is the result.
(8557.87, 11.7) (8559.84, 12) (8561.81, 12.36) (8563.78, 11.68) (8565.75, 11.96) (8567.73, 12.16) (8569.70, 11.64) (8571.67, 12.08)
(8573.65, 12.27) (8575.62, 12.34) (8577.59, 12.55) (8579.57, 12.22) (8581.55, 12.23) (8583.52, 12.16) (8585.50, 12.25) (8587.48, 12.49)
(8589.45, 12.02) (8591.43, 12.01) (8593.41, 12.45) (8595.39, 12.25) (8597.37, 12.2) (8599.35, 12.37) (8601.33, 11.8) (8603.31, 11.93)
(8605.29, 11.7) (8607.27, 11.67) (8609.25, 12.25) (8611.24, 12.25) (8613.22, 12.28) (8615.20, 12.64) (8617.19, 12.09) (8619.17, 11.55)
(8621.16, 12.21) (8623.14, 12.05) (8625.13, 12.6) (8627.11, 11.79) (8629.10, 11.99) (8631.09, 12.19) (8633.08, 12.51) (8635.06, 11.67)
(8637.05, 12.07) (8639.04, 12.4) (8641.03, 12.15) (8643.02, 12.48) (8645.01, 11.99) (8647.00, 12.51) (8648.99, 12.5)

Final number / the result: 12.25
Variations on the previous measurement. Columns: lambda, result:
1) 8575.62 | 12.34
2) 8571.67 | 12.08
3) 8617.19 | 12.09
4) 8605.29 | 11.7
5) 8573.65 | 12.27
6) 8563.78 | 11.68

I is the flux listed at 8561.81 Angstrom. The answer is 12.36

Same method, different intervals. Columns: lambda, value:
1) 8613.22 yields 12.28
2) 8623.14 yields 12.05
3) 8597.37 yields 12.2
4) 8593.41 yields 12.45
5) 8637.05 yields 12.07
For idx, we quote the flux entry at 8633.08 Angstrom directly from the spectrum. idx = 12.51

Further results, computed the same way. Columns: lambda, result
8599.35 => 12.37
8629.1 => 11.99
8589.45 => 12.02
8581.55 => 12.23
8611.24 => 12.25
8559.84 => 12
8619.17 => 11.55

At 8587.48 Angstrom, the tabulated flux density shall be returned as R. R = 12.49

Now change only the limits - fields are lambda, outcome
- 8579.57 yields 12.22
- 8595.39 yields 12.25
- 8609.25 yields 12.25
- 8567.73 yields 12.16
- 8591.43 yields 12.01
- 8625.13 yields 12.6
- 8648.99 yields 12.5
